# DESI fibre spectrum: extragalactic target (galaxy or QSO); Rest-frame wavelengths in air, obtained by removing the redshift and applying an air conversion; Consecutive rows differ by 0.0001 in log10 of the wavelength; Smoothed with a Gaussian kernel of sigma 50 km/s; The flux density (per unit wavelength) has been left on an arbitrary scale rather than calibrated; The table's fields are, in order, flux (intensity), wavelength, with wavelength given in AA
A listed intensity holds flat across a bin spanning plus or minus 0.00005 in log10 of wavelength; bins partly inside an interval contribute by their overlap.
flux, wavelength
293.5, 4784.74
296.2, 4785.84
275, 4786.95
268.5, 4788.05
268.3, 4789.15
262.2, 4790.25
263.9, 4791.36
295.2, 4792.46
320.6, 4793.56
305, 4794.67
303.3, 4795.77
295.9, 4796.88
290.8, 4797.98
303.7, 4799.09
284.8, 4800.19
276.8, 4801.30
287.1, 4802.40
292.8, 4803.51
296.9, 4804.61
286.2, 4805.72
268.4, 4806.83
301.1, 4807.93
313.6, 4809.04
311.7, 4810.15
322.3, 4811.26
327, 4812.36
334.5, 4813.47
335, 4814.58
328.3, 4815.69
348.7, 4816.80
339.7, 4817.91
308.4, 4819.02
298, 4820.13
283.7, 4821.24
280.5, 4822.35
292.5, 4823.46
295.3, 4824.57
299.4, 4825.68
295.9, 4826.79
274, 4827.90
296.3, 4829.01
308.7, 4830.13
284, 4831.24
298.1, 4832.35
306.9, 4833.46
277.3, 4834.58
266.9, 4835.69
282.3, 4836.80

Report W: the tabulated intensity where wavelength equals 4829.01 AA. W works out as 296.3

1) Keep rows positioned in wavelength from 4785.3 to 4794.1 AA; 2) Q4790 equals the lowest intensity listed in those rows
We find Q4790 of 262.2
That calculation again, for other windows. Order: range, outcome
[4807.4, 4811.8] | 301.1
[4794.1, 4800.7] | 284.8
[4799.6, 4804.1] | 276.8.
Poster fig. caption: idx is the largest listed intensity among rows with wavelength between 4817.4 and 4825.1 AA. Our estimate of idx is 339.7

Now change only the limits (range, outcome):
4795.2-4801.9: 303.7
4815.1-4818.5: 348.7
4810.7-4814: 334.5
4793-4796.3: 320.6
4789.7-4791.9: 263.9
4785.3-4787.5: 296.2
